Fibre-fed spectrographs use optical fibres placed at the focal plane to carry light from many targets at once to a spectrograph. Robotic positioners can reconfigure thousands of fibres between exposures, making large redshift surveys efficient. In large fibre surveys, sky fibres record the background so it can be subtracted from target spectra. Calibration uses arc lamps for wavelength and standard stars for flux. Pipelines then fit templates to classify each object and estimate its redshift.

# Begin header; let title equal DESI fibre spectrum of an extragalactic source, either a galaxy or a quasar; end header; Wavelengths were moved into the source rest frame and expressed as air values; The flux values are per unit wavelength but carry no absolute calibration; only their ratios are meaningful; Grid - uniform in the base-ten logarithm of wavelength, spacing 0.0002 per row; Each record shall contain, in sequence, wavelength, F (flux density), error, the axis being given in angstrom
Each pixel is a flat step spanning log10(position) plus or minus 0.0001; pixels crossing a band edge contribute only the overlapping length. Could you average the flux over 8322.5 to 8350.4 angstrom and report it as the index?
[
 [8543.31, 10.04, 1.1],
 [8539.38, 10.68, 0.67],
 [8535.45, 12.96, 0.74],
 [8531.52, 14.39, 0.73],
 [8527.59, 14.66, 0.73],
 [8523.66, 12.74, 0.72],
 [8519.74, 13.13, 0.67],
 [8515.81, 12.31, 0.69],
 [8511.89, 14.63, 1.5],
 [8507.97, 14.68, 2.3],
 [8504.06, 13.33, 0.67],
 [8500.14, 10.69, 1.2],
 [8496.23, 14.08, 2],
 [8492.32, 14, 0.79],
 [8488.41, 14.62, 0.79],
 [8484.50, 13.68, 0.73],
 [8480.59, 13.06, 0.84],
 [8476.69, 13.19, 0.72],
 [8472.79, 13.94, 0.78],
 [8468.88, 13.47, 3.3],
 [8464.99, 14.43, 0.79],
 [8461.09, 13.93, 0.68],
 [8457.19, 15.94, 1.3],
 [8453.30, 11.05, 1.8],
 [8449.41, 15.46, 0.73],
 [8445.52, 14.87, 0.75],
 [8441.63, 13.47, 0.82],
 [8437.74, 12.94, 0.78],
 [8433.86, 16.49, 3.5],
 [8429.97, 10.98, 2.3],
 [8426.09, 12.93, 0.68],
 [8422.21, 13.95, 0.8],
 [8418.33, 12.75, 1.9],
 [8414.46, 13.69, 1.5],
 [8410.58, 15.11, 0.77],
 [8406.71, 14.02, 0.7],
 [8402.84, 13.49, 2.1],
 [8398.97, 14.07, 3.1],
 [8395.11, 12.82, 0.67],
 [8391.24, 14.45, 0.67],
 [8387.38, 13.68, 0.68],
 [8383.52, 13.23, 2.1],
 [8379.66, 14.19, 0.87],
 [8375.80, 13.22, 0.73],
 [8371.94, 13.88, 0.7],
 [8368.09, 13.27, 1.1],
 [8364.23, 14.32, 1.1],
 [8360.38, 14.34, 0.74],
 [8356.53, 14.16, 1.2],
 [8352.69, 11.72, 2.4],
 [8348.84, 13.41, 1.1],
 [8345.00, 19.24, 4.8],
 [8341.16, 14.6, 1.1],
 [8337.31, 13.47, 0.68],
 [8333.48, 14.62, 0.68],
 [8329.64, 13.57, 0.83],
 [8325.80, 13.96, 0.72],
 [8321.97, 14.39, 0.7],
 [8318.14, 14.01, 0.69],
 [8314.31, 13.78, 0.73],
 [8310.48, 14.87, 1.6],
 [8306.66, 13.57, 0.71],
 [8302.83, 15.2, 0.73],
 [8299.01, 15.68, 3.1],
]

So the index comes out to 14.7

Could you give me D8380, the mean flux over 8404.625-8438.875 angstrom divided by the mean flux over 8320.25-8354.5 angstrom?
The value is 1.0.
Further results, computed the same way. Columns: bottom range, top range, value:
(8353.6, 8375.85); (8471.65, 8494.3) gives 0.99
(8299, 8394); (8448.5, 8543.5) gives 0.95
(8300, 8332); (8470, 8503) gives 0.94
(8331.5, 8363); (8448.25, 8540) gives 0.94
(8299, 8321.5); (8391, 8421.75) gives 0.96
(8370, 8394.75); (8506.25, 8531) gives 1.00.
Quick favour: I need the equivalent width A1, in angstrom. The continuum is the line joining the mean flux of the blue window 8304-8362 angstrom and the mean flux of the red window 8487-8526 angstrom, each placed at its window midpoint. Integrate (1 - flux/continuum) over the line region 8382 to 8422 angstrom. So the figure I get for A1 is 0.5 angstrom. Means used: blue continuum 14.3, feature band 13.7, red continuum 13.4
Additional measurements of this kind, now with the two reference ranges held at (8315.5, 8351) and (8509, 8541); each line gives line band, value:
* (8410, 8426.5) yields 0.4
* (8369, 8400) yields 1.2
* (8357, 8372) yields 0.4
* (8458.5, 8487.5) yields -0.3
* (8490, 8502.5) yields 0.4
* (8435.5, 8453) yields -0.2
